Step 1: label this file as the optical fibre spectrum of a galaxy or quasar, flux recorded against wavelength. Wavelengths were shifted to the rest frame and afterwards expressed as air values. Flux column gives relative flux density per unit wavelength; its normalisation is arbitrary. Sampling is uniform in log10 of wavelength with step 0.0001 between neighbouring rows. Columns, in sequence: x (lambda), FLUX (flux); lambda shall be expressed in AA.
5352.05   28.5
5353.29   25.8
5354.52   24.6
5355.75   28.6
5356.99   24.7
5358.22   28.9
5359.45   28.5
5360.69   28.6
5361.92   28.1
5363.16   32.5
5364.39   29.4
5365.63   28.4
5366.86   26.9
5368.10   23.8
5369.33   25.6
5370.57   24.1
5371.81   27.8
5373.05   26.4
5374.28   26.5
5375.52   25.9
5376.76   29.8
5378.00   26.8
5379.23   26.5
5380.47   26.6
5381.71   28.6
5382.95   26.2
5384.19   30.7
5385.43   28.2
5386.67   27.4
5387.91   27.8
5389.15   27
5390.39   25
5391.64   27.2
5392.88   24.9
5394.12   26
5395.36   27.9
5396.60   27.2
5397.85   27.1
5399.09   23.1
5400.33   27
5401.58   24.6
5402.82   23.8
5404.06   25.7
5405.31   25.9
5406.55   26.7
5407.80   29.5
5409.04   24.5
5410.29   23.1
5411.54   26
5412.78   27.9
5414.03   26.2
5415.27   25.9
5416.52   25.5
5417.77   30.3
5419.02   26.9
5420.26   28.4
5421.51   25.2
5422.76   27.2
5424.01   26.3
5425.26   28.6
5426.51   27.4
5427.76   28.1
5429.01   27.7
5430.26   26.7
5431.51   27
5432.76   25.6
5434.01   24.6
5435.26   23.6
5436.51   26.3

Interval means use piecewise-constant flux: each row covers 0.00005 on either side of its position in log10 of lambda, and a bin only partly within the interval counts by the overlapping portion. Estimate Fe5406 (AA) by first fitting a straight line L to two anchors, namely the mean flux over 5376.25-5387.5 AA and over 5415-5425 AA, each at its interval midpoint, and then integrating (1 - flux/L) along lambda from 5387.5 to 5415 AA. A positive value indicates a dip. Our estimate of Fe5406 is 1.4 AA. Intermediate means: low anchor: 27.9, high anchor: 27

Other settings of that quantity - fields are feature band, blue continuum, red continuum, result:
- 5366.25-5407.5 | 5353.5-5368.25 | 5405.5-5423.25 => 1.1 AA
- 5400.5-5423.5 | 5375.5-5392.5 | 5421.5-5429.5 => 0.9 AA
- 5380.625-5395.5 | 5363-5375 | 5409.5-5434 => -0.2 AA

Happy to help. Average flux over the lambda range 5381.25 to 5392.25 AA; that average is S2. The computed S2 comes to 27.5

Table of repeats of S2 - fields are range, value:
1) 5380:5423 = 26.6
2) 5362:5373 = 27.3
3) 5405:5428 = 26.8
